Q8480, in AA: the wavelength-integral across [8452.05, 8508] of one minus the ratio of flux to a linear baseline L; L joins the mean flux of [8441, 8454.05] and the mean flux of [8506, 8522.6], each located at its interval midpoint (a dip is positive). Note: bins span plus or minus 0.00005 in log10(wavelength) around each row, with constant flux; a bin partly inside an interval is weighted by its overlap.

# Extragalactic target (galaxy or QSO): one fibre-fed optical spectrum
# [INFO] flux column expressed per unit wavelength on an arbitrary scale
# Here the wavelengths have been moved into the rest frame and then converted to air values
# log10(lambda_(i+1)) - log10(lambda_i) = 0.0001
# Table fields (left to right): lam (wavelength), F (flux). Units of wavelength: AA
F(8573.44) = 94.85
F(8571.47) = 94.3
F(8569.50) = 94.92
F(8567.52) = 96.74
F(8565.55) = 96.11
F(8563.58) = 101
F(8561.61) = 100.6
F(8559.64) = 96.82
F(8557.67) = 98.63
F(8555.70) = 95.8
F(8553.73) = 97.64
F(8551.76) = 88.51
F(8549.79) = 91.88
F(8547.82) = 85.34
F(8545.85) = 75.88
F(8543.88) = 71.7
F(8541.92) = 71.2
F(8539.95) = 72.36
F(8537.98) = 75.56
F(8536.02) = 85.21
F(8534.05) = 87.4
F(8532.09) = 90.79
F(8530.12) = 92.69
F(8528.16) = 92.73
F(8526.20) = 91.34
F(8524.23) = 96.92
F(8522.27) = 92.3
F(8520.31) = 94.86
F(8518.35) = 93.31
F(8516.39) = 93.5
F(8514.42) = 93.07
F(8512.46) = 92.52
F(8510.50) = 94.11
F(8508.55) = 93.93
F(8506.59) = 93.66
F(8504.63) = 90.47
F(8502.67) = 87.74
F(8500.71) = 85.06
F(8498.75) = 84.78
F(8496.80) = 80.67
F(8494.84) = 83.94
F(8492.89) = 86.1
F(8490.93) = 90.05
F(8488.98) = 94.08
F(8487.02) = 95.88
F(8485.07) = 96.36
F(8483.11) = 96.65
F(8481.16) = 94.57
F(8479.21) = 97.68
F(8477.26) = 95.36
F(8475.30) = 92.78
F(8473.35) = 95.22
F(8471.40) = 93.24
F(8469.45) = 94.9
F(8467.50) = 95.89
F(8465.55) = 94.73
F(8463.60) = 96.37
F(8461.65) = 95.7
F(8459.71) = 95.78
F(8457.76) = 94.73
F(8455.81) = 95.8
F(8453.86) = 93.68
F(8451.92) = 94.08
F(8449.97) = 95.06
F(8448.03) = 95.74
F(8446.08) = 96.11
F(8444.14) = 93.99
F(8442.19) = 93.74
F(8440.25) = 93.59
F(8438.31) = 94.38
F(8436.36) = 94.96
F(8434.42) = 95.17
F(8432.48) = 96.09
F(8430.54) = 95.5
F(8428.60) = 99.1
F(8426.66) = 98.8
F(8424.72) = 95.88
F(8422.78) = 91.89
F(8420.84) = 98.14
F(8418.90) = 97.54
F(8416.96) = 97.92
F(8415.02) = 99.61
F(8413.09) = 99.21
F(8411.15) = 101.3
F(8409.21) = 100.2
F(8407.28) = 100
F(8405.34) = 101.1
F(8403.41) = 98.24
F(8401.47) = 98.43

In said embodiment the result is 0.92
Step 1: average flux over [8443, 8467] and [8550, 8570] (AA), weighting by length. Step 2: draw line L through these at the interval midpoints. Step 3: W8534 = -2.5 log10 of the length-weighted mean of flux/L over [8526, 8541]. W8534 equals 0.13 mag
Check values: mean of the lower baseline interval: 95.1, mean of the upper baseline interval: 96.5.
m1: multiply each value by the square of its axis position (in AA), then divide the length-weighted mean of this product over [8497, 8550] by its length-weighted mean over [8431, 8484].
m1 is 0.9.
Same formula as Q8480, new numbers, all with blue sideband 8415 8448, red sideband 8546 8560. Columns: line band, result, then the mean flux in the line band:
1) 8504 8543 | 1.6 AA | 89.3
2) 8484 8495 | 0.3 AA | 91.6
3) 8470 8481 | 0.0 AA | 94.8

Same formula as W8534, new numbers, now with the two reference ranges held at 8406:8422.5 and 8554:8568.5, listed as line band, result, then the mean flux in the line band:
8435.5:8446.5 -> 0.050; 94.4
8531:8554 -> 0.190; 82.3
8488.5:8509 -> 0.122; 87.9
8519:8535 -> 0.066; 92.4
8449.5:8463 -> 0.041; 95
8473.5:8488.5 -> 0.034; 95.5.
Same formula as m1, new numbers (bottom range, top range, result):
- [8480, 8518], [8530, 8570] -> 0.99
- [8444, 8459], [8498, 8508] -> 0.94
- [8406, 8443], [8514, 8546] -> 0.92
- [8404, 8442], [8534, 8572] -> 0.94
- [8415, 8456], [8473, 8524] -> 0.98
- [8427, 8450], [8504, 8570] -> 0.97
